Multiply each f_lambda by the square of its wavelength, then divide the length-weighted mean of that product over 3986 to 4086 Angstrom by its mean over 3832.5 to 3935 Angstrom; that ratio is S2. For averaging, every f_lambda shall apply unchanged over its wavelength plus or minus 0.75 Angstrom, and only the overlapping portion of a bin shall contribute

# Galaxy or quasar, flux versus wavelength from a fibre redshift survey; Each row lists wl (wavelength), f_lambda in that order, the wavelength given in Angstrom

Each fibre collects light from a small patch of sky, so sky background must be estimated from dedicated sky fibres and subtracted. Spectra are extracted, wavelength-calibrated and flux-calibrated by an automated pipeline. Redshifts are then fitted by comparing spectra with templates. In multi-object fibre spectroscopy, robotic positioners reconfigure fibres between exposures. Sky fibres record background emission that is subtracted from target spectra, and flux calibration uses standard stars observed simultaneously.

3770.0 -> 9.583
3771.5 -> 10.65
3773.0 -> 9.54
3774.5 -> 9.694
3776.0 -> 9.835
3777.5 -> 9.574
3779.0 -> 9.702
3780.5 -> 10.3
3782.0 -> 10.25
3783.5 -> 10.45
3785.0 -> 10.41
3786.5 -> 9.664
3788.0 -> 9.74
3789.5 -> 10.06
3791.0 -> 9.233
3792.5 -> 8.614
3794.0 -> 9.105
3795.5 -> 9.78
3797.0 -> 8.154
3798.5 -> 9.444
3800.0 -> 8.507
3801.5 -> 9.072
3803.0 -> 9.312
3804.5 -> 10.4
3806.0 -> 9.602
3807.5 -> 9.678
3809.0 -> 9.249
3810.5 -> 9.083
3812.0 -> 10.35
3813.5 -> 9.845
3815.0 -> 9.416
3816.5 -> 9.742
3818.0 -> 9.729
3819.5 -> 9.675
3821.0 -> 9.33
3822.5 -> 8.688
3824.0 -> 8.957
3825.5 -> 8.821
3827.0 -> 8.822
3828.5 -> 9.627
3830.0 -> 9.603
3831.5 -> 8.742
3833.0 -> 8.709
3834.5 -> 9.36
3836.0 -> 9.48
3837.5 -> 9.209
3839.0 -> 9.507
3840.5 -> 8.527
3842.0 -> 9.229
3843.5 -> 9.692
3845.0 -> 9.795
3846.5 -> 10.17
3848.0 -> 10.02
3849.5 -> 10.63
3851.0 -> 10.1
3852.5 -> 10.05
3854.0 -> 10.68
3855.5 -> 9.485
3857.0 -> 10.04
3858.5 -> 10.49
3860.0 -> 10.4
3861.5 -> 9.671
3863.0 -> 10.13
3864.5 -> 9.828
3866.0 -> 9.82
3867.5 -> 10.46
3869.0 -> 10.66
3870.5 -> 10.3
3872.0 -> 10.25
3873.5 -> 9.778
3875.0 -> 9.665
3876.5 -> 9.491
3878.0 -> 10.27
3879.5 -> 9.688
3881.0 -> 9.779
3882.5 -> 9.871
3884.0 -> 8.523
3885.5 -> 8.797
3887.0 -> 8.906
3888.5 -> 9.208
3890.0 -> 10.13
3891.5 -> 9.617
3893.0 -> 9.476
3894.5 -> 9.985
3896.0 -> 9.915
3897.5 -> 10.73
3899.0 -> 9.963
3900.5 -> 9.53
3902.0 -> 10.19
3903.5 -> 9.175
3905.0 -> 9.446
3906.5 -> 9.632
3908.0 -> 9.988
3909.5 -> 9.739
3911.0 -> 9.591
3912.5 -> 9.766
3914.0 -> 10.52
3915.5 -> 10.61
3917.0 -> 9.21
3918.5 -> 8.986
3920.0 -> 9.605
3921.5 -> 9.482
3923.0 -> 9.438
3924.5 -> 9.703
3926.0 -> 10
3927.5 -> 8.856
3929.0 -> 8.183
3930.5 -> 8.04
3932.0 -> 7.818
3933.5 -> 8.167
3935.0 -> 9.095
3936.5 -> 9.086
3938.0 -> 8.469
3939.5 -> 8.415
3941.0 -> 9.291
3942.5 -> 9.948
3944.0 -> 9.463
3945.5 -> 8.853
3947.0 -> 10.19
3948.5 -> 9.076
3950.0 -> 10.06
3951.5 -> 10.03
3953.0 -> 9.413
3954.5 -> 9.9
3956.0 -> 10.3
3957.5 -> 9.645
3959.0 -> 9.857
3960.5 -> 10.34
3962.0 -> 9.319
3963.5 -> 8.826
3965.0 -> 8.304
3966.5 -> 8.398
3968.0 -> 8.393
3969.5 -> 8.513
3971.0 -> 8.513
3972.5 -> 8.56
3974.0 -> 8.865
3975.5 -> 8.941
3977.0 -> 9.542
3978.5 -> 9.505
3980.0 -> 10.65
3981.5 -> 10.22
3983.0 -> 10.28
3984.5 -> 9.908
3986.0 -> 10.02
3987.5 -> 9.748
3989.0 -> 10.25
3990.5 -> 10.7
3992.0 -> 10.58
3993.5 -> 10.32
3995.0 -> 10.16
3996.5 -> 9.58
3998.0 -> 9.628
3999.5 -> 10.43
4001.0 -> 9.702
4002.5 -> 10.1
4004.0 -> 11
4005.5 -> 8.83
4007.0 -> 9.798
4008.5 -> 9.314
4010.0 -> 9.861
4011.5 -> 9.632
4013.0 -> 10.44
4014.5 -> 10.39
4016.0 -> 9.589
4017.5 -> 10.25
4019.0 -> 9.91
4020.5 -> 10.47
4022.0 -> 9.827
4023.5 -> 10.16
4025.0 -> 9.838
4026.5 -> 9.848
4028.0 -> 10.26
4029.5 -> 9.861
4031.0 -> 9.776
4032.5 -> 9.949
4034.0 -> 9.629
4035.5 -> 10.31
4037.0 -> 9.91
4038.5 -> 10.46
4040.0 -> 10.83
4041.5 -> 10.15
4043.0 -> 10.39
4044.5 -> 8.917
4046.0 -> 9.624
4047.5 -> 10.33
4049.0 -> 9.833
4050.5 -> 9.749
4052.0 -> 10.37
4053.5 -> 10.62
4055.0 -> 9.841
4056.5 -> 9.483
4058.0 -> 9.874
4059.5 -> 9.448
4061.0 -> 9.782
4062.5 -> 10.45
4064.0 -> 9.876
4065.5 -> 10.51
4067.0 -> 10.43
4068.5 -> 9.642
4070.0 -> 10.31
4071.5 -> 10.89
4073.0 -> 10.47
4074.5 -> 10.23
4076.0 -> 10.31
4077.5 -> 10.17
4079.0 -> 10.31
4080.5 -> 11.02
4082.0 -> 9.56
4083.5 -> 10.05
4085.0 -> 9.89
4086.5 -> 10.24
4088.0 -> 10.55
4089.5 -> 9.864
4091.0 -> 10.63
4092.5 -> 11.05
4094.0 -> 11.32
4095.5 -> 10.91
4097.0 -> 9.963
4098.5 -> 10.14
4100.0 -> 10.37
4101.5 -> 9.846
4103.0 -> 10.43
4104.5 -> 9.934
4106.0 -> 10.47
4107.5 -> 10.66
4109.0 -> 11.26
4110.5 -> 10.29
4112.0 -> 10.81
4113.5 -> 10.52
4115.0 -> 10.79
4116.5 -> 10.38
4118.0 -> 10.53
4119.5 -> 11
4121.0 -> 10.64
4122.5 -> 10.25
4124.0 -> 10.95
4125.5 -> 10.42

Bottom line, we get 1.13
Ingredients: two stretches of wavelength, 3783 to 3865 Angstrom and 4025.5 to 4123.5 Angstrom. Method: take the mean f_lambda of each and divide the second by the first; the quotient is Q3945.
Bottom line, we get 1.1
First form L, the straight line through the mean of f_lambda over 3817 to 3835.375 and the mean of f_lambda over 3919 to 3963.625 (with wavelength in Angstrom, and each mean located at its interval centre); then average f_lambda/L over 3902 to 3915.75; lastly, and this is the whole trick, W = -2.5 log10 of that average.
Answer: -0.06 mag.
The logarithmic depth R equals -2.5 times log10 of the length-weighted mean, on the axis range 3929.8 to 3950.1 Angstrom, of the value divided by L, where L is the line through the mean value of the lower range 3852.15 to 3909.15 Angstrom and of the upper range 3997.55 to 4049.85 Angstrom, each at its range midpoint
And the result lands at 0.107 mag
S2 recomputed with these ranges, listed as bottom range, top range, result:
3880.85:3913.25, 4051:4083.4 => 1.15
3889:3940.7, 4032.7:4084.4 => 1.15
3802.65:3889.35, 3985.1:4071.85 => 1.14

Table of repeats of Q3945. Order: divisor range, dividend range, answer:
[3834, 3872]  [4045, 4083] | 1.02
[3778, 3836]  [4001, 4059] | 1.06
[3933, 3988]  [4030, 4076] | 1.08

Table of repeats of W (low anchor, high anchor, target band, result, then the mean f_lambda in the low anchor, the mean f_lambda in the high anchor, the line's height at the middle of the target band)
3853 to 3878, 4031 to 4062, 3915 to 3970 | 0.09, 10.1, 9.97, 10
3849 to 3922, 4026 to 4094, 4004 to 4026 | 0.02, 9.84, 10.1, 10.1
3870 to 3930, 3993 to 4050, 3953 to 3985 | 0.05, 9.64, 9.98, 9.83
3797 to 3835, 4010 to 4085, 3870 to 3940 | 0.02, 9.33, 10.1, 9.62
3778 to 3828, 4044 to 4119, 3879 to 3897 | 0.03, 9.49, 10.3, 9.73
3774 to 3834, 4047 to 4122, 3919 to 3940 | 0.11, 9.47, 10.3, 9.85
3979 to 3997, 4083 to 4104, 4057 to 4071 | 0.03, 10.2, 10.4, 10.3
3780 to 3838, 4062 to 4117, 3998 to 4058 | 0.02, 9.44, 10.4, 10.2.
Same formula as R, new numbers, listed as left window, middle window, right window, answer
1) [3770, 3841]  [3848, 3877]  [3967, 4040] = -0.06 mag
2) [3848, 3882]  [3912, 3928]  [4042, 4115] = 0.05 mag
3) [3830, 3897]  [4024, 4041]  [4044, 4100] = 0.00 mag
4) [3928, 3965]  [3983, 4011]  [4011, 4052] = -0.03 mag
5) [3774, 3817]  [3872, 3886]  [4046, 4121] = 0.02 mag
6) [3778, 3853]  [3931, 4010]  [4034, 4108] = 0.05 mag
